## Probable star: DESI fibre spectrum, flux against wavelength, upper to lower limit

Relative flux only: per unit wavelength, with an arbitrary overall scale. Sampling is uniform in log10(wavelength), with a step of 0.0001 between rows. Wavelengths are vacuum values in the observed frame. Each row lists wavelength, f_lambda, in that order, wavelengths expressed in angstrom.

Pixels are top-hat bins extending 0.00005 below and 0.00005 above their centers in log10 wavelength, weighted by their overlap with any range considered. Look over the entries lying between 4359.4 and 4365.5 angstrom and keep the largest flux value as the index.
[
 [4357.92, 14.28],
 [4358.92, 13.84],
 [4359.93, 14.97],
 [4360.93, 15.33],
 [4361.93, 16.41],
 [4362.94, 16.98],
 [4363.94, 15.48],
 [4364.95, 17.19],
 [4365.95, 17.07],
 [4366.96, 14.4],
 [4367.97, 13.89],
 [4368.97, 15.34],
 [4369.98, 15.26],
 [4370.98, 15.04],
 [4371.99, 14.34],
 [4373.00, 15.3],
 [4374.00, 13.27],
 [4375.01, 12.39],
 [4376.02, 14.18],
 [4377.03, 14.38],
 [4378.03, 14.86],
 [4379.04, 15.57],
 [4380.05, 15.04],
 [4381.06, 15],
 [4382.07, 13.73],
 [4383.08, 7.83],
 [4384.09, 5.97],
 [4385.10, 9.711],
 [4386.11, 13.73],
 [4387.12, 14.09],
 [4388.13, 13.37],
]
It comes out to 17.19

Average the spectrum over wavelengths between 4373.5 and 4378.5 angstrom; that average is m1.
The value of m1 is 13.8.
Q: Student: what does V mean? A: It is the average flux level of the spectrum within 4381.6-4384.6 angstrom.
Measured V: 9.12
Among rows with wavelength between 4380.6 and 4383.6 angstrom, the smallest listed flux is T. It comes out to 7.83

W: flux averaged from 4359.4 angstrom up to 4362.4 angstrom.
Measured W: 15.6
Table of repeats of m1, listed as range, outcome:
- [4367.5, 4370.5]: 14.9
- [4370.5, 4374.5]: 14.5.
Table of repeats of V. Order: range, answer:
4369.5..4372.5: 14.9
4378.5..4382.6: 14.8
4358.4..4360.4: 14.4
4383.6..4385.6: 7.85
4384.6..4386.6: 11.7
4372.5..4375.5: 13.7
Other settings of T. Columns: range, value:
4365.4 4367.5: 14.4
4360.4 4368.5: 13.89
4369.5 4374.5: 13.27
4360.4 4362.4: 15.33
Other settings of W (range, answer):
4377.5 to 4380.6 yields 15.2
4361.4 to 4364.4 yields 16.3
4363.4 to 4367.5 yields 16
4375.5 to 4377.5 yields 14.2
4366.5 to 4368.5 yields 14.2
